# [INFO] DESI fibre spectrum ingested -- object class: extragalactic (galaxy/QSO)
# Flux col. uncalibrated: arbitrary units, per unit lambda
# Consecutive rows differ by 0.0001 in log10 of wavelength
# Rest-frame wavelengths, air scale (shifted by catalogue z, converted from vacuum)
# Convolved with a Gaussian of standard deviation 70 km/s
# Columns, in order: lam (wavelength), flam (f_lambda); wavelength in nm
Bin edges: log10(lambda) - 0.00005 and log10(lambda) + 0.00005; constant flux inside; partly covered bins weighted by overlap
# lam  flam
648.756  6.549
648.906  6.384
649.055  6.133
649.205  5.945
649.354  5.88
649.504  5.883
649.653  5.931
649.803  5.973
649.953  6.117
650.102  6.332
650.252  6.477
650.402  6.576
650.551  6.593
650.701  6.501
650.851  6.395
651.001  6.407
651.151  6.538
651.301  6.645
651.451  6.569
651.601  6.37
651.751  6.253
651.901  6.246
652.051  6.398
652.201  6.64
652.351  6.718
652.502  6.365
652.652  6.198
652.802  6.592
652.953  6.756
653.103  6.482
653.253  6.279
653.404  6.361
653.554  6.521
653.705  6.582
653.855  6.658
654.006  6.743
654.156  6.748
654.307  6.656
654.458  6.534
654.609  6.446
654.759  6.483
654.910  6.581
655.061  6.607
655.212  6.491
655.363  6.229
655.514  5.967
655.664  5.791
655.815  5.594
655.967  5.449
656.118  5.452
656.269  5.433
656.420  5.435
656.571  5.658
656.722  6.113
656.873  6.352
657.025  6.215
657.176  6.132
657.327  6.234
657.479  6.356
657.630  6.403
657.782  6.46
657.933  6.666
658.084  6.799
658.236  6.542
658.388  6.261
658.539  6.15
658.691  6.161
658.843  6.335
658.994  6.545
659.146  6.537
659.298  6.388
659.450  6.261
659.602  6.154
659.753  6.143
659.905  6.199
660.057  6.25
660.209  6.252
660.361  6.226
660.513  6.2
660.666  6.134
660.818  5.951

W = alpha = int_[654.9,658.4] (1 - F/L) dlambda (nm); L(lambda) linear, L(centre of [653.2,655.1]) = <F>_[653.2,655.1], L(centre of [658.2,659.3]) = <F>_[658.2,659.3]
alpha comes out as 0.17 nm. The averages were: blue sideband 6.55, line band 6.12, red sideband 6.36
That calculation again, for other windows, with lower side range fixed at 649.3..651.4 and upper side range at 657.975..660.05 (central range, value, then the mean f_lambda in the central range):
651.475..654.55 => -0.09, 6.51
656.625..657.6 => 0.02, 6.23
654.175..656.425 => 0.08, 6.11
